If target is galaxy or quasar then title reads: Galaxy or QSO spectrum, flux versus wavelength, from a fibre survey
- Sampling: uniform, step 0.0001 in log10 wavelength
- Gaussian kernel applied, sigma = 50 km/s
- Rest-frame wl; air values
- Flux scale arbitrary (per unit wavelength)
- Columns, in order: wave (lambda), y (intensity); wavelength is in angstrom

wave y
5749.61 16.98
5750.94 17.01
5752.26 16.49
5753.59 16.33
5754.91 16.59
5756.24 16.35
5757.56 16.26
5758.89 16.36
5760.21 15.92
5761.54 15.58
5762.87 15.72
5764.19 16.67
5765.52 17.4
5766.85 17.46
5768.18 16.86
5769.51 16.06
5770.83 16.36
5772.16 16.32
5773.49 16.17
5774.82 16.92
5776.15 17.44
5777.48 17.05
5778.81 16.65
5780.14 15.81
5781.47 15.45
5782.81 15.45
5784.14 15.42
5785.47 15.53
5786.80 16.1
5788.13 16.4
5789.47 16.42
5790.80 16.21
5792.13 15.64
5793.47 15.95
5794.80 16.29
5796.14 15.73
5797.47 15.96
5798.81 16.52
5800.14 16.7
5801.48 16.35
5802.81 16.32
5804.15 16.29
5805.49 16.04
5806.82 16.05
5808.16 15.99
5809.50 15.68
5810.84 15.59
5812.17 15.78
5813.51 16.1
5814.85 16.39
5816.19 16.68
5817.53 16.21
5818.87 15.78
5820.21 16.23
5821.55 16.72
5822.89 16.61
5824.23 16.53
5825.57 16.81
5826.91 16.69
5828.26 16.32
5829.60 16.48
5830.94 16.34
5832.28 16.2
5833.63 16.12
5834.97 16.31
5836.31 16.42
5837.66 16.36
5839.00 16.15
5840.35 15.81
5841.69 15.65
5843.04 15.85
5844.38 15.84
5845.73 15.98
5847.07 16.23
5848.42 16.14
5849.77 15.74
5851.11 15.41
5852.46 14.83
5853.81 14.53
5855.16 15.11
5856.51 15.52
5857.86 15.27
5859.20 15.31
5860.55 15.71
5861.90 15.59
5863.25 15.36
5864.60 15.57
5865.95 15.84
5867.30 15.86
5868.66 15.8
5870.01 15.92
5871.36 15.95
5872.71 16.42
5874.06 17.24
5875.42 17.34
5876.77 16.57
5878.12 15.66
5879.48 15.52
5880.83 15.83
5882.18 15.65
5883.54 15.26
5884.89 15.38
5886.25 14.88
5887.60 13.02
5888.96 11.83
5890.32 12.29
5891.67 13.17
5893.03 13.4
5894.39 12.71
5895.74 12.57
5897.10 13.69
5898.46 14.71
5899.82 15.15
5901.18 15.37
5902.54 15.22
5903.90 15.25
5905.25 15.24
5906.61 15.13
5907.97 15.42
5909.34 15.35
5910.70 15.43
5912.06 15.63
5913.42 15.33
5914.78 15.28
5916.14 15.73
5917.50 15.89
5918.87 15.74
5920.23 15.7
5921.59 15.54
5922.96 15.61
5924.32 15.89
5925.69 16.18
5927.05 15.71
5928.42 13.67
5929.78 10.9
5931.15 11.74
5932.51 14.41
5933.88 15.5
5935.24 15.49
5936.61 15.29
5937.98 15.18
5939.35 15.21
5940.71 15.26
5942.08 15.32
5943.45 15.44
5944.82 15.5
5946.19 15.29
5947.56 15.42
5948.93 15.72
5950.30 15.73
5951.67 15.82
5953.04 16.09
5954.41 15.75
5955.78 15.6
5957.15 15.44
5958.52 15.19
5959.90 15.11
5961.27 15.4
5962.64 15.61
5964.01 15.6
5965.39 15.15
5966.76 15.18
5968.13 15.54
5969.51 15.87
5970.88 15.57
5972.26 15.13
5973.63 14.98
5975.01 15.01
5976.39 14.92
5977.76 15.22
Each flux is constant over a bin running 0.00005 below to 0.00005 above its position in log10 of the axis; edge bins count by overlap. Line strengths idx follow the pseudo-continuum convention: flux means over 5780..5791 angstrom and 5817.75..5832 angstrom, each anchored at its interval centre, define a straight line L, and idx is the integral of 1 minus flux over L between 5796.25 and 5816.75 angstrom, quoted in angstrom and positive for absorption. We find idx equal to 0.0 angstrom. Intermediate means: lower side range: 15.8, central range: 16.2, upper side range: 16.4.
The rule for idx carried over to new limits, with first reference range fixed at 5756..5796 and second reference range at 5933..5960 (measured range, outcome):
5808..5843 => -0.42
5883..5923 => 2.51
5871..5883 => -0.34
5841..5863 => 0.51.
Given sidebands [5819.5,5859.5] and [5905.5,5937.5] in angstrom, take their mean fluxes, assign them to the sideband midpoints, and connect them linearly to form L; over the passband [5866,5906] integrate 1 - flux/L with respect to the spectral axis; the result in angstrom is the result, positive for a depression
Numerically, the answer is 1.4 angstrom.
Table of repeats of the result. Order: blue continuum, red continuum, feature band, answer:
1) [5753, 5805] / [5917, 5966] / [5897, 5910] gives 0.30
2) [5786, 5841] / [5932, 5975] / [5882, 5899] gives 2.27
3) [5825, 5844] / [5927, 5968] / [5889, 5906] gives 1.76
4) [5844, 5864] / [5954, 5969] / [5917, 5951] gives 0.77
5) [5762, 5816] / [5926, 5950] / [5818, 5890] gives -0.79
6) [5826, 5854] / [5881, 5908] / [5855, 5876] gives -0.96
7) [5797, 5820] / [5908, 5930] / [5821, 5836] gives -0.44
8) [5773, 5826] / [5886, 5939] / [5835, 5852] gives -0.41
